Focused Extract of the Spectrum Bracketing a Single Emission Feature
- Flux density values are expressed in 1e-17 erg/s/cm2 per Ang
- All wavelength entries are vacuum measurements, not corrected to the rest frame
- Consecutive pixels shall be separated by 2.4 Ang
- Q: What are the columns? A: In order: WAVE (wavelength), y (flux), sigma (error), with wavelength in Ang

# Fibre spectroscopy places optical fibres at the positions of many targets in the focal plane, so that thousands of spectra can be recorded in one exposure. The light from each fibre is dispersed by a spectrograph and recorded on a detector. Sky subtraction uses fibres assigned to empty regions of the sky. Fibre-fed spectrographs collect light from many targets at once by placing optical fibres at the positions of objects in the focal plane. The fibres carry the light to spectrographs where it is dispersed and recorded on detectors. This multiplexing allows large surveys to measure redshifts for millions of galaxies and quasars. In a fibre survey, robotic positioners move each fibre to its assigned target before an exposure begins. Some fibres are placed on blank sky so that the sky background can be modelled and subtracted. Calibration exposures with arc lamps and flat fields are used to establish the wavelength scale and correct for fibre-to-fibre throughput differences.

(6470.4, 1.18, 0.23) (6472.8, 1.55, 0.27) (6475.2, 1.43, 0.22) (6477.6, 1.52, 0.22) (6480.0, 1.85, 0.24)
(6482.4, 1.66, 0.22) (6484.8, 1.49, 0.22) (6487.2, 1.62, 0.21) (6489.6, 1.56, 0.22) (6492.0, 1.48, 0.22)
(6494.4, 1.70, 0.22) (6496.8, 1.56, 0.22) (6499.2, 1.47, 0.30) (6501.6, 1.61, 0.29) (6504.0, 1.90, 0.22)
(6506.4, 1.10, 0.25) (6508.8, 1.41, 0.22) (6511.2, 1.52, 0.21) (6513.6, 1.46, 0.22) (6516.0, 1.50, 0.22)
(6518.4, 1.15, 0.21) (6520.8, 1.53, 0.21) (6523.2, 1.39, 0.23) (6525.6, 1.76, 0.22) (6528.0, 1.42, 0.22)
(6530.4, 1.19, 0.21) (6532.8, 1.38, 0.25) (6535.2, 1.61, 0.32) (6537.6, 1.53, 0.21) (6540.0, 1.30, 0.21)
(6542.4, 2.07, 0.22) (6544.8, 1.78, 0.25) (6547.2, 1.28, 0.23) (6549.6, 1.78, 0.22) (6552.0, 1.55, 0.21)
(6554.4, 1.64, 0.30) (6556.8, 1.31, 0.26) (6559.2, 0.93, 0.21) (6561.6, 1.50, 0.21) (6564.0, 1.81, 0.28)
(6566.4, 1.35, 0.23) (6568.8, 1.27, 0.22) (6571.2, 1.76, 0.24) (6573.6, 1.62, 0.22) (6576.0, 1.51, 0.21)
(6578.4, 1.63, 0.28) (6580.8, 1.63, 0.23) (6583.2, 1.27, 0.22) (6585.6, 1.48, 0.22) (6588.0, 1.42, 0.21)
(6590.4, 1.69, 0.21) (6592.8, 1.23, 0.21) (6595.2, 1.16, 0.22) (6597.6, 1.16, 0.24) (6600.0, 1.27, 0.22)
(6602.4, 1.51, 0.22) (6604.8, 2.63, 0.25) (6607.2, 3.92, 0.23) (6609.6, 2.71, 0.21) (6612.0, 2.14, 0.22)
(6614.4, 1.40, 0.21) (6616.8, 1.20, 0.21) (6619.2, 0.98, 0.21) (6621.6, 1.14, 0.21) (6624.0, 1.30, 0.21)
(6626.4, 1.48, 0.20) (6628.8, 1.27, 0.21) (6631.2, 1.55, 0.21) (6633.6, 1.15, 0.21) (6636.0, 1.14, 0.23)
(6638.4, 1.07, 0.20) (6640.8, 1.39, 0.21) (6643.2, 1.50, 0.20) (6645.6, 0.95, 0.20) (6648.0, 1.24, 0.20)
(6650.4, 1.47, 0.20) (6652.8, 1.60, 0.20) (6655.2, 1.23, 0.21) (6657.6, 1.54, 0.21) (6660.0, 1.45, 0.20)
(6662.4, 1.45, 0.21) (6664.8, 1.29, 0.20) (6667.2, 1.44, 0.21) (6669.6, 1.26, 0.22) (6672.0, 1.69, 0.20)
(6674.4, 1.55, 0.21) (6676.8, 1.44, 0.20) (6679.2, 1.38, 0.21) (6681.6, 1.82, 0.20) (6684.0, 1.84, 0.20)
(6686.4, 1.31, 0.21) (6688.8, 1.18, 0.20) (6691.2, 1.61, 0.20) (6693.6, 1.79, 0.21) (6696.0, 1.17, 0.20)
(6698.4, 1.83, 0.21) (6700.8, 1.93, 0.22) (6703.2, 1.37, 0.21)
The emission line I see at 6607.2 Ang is H-beta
